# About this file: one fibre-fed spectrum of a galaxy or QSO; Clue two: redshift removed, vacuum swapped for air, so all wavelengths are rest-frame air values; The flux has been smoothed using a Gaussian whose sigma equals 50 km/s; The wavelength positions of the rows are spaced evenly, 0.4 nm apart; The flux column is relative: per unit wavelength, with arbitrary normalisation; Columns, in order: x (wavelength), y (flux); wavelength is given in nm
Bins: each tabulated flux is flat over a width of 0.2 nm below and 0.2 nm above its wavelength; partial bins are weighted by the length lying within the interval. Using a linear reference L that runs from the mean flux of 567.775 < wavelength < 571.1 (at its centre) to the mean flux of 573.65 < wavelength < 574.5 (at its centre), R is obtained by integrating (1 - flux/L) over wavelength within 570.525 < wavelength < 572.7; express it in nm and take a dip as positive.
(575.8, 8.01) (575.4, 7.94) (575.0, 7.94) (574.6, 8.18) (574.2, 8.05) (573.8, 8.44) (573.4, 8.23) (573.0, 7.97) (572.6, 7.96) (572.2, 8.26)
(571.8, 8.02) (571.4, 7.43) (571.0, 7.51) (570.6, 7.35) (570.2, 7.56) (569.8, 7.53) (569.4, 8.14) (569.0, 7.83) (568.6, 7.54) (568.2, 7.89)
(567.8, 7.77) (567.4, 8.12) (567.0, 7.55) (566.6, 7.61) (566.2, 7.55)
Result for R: 0.05 nm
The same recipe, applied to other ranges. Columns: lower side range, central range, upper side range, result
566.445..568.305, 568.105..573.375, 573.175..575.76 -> 0.109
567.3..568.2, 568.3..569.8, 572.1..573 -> 0.029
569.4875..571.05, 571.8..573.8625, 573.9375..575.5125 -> -0.082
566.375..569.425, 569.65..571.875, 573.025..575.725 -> 0.109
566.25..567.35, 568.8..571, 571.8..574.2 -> 0.065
